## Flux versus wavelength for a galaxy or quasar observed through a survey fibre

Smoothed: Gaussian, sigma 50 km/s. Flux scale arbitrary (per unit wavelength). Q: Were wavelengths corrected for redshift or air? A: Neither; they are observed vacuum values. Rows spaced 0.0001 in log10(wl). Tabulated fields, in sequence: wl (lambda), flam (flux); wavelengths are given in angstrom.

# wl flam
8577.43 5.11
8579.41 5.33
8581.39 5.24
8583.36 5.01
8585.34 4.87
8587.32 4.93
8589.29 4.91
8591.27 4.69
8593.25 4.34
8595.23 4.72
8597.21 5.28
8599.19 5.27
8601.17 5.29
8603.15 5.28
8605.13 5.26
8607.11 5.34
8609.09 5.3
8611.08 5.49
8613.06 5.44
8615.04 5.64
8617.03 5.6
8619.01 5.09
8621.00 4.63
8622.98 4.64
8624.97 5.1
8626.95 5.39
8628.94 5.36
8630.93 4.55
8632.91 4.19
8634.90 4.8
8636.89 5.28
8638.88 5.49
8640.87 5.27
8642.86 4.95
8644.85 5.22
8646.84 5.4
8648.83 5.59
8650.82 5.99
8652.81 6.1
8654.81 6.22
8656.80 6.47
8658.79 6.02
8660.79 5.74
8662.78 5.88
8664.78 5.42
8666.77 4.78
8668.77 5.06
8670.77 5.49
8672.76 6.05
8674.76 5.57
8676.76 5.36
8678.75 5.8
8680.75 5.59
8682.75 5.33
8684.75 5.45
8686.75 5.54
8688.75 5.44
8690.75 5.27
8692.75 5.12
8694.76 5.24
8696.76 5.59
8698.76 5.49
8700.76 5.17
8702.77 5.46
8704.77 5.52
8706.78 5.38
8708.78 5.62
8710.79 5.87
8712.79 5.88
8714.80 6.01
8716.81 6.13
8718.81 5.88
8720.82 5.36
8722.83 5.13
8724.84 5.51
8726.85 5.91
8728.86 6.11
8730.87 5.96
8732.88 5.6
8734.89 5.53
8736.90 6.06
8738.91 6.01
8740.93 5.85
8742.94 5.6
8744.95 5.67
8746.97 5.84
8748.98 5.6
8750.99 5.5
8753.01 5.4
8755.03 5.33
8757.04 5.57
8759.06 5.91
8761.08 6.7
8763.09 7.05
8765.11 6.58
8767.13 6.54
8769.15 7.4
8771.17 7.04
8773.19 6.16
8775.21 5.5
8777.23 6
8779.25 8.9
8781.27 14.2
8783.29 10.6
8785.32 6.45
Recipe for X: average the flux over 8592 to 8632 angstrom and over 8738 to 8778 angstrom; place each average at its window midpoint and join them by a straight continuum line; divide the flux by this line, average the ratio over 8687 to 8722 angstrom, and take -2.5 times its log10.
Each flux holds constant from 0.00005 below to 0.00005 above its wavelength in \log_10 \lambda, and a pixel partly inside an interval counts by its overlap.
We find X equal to 0.03 mag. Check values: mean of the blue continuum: 5.15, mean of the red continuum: 6.06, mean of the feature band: 5.55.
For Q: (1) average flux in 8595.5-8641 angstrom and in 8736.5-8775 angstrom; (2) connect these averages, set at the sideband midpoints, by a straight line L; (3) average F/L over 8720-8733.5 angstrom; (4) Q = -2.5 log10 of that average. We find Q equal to 0.04 mag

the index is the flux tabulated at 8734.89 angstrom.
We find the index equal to 5.53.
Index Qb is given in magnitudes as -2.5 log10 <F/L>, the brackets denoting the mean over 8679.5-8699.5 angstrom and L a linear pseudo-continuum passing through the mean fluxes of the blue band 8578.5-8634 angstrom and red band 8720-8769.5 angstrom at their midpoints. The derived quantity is 0.03 mag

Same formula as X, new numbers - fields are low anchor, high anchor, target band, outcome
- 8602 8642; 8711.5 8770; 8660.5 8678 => -0.004 mag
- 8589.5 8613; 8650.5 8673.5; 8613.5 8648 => 0.067 mag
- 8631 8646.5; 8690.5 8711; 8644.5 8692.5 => -0.082 mag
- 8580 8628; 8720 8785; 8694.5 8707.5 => 0.108 mag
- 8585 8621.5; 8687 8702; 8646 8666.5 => -0.116 mag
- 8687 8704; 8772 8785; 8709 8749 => 0.139 mag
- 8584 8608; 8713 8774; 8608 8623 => -0.027 mag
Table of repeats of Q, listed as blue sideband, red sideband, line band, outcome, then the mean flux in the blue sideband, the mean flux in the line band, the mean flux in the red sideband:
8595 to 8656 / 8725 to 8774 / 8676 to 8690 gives 0.02 mag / 5.27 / 5.5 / 6.03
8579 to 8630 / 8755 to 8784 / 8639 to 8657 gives 0.01 mag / 5.13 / 5.65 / 7.33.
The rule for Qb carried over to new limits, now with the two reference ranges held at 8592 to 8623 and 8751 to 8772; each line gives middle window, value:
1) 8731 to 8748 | 0.07 mag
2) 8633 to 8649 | 0.05 mag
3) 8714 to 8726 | 0.06 mag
